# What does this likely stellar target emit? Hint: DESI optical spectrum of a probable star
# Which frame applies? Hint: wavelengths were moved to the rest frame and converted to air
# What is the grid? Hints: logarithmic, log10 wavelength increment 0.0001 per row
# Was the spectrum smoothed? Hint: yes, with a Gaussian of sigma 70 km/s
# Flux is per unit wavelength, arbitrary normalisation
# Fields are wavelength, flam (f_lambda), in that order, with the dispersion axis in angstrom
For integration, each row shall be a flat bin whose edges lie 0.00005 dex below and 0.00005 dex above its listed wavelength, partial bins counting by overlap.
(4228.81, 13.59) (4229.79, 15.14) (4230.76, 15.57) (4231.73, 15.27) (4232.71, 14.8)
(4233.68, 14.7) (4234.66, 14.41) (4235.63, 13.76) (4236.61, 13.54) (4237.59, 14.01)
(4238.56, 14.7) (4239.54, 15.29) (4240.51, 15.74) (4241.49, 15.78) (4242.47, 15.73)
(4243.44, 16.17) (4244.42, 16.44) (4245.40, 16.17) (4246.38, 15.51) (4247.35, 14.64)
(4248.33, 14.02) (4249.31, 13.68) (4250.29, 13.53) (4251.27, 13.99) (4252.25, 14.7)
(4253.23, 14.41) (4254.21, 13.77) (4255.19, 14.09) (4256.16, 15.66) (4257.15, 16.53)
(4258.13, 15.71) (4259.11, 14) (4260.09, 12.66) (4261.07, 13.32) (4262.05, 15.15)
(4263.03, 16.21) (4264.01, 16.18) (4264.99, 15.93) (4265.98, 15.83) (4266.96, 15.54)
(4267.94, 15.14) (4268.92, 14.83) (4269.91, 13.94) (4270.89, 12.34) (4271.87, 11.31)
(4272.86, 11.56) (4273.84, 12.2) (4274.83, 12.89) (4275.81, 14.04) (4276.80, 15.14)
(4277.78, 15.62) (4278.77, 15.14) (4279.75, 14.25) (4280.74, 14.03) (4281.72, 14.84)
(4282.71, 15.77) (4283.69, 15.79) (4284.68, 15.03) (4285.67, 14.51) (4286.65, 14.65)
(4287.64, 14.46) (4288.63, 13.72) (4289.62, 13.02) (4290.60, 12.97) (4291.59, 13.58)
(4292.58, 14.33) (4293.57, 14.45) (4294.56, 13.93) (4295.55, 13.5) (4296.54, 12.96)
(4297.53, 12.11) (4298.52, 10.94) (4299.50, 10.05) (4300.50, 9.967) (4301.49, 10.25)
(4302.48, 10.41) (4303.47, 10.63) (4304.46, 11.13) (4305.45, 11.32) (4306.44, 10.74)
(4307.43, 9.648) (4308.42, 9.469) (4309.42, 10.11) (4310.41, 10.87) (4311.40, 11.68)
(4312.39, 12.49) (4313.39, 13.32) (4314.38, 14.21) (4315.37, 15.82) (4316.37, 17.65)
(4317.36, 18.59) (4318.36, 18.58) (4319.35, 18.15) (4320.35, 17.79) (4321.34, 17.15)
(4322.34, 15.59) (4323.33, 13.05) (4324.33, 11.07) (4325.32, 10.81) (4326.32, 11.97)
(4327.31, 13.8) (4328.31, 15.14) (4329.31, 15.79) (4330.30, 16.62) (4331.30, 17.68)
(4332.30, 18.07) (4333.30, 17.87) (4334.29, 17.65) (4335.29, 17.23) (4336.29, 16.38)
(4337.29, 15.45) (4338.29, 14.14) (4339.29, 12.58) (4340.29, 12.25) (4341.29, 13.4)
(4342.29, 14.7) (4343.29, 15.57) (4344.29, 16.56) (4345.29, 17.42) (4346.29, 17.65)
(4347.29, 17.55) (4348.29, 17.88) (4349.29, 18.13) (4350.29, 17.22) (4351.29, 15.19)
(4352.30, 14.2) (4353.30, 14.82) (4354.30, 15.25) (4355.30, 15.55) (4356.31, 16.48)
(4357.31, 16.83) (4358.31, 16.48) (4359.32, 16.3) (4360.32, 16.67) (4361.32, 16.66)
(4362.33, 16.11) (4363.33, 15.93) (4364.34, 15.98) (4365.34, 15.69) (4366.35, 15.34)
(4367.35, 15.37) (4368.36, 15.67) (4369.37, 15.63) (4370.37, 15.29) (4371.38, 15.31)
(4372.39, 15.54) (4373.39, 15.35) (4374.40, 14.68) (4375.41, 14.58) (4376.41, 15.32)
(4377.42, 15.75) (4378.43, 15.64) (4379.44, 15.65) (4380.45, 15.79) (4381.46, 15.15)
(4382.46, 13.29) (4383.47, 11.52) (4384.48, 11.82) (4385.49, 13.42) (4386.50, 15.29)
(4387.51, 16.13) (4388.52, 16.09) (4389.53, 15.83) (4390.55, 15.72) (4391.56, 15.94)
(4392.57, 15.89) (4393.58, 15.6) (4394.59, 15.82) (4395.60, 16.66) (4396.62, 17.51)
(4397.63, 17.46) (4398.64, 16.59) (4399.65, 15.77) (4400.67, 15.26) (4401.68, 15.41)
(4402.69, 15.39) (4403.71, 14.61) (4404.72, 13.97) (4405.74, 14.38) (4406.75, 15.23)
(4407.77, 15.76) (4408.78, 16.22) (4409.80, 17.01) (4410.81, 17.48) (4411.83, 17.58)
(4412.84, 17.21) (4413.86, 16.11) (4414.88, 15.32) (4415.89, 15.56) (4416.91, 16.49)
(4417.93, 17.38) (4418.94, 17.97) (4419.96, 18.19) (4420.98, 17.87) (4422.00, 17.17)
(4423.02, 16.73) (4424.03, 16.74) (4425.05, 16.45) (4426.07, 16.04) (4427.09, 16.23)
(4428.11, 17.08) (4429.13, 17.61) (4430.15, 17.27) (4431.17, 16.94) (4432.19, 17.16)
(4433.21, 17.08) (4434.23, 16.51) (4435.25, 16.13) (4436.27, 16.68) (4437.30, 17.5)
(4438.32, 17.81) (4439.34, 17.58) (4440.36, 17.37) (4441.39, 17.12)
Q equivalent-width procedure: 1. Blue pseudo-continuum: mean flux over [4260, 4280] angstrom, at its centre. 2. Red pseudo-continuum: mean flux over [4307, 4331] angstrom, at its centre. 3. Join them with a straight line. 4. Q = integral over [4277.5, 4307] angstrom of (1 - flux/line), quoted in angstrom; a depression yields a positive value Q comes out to 2.3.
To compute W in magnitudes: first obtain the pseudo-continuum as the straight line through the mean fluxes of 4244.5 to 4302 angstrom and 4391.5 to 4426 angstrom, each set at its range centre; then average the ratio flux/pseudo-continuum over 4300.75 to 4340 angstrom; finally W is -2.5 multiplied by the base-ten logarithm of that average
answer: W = 0.06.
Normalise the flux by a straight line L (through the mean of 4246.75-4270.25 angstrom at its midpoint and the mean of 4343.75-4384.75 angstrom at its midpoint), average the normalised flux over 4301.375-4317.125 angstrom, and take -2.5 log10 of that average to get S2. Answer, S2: 0.26 mag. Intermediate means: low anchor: 14.7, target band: 12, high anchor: 15.7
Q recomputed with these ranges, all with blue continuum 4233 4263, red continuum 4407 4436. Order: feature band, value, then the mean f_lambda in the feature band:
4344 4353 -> -0.5 angstrom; 16.8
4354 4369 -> 0.1 angstrom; 16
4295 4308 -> 3.7 angstrom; 11.1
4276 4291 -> 0.6 angstrom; 14.6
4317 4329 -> 0.4 angstrom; 15.1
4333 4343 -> 0.4 angstrom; 15.1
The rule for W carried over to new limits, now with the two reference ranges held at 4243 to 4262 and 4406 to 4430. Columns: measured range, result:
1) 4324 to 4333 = 0.07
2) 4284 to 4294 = 0.08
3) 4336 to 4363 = 0.00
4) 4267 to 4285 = 0.06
